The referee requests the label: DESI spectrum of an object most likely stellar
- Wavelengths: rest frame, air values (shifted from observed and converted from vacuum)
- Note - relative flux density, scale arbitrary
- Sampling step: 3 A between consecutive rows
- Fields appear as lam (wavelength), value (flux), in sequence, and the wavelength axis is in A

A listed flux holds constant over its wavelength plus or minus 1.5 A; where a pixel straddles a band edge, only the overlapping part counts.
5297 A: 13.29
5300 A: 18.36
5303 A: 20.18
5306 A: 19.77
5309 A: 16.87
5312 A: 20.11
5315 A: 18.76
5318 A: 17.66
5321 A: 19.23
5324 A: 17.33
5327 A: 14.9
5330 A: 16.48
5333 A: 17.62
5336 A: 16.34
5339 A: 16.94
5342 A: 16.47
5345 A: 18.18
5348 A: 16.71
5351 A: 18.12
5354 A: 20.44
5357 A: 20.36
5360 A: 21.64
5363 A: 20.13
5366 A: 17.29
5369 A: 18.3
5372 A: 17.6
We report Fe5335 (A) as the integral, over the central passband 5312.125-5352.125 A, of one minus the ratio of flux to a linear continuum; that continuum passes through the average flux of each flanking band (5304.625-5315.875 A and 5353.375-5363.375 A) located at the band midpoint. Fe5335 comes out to 4.7 A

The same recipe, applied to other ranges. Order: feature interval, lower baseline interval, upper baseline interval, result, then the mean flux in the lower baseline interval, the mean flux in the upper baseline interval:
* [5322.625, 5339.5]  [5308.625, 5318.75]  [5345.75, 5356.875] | 1.84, 18.6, 18.6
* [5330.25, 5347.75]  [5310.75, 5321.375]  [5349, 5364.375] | 2.23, 18.9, 20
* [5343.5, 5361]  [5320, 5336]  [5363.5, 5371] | -1.48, 17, 18.1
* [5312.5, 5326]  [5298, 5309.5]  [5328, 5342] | -0.39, 18.7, 16.7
